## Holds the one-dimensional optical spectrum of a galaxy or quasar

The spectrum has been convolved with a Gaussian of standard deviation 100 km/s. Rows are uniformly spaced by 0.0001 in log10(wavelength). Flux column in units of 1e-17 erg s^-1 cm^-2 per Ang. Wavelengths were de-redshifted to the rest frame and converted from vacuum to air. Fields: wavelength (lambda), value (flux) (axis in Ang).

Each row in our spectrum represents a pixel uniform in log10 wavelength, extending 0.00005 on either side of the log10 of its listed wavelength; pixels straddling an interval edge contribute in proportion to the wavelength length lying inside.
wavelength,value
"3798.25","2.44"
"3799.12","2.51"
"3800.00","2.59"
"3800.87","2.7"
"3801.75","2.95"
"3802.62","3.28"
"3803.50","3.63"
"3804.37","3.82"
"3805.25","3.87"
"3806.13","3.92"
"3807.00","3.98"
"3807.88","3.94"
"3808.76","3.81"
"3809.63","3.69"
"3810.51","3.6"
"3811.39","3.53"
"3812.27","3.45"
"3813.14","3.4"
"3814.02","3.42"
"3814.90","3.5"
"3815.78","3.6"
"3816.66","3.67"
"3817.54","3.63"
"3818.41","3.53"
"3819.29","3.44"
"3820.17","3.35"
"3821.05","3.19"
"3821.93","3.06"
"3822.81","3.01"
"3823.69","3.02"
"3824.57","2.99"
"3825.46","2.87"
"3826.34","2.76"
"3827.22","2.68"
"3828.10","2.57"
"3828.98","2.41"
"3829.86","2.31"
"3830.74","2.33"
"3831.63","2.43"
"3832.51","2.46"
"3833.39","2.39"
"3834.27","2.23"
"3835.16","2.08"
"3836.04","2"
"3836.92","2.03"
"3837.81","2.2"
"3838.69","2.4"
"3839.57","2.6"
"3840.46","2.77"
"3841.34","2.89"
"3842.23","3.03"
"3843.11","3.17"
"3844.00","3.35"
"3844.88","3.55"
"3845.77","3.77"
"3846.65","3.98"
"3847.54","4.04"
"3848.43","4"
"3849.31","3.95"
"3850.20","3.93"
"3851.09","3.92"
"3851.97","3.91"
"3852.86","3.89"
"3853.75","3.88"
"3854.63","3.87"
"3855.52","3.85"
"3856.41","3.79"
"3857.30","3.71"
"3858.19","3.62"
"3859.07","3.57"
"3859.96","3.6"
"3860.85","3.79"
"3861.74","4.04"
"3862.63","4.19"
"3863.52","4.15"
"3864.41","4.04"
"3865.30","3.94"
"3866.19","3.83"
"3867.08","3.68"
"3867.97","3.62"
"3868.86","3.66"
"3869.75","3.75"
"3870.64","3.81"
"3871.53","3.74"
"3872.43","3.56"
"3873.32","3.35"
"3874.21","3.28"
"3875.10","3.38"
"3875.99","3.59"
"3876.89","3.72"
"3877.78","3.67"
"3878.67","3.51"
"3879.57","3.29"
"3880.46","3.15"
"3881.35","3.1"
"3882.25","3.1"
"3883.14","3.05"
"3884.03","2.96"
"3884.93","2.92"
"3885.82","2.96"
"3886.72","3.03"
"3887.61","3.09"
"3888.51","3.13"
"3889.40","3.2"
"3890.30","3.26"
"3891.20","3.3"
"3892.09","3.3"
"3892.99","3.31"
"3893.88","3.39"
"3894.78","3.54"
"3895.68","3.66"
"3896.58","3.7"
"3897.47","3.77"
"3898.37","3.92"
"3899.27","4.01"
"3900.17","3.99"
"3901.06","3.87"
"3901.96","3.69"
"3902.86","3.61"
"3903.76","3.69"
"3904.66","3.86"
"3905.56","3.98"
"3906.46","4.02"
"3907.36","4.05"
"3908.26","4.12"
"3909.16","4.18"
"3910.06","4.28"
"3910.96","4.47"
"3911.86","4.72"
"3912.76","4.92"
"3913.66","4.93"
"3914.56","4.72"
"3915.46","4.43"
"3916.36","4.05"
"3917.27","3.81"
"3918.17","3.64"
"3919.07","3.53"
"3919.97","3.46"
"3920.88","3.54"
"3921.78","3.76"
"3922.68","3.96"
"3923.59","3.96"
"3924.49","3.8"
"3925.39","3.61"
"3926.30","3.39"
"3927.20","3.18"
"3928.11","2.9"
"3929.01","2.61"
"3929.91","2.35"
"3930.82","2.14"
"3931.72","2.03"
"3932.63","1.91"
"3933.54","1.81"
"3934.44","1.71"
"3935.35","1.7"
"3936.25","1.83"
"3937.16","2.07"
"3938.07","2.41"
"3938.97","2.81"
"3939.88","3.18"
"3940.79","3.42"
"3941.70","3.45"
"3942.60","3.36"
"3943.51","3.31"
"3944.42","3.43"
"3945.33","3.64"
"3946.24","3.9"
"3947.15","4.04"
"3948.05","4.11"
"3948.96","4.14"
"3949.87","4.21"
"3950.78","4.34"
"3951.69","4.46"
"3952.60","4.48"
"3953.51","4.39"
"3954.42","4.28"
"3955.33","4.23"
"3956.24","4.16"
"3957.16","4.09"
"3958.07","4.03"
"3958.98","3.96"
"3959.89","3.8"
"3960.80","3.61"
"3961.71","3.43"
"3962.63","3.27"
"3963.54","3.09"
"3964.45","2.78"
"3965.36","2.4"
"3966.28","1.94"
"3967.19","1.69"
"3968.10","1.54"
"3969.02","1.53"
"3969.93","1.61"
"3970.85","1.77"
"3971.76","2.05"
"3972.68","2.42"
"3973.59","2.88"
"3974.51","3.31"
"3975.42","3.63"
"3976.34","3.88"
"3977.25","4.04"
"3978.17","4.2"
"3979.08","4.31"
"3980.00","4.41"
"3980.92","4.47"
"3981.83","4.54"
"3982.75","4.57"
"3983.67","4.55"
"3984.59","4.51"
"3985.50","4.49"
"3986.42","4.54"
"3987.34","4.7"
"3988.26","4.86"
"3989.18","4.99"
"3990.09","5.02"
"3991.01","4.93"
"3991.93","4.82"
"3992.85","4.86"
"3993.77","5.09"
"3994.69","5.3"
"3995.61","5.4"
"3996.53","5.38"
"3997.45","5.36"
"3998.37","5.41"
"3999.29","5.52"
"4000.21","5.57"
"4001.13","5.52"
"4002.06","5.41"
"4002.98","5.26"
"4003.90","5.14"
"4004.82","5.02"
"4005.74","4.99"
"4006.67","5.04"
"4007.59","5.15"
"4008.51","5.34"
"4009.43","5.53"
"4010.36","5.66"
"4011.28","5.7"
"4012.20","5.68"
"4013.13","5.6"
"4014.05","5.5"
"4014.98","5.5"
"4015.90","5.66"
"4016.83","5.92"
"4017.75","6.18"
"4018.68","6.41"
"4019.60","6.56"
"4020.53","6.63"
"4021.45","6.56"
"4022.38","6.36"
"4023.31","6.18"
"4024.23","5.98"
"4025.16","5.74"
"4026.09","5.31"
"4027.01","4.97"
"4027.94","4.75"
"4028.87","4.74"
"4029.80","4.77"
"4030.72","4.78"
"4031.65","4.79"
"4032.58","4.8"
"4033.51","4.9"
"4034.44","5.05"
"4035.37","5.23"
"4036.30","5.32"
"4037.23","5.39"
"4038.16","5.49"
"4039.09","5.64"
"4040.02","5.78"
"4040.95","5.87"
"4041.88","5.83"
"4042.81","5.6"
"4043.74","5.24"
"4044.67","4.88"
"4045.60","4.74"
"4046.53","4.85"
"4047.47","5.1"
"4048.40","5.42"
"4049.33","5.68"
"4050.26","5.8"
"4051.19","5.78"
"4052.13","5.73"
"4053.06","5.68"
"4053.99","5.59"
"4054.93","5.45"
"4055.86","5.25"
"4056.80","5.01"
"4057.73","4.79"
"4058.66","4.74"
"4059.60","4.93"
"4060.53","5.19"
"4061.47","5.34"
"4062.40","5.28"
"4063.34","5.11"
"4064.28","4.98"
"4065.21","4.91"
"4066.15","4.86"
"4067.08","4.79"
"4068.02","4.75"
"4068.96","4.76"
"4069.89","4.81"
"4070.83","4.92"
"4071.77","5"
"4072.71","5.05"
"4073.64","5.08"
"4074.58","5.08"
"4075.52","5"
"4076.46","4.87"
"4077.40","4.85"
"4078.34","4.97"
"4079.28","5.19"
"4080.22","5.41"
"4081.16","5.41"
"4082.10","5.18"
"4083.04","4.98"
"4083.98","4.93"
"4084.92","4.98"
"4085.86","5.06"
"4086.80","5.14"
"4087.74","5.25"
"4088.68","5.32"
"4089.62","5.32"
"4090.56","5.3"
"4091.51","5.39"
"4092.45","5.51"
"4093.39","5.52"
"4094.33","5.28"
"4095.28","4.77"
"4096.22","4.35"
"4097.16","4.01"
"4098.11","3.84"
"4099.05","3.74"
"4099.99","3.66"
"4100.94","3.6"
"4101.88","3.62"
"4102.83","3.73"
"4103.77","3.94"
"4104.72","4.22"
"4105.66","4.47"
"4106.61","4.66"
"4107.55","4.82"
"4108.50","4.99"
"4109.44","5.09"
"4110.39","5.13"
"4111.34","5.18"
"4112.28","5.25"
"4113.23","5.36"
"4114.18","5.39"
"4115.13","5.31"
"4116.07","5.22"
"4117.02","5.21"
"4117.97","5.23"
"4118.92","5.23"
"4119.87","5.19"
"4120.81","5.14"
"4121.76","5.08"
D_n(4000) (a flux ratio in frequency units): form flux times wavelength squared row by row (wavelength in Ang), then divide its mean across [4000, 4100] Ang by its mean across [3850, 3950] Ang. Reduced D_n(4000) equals 1.6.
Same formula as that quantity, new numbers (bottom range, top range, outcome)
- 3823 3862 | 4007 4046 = 1.92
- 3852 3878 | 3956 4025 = 1.30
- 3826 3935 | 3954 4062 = 1.50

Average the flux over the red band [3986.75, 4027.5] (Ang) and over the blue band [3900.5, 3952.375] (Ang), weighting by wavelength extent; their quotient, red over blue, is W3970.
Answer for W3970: 1.56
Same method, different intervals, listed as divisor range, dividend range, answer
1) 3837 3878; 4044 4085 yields 1.42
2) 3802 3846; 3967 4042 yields 1.58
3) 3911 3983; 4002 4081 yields 1.57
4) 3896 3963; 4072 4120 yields 1.35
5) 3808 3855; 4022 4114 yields 1.60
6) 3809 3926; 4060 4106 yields 1.38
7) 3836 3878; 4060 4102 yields 1.38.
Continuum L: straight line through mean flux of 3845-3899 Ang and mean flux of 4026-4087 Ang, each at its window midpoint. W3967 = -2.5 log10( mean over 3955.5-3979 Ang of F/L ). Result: 0.40 mag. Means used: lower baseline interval 3.6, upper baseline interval 5.14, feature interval 3.04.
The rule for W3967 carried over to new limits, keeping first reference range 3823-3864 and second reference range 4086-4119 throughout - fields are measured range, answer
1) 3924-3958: 0.16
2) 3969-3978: 0.38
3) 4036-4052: -0.22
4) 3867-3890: 0.02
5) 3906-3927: -0.11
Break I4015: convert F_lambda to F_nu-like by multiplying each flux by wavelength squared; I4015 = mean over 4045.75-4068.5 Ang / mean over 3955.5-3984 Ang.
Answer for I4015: 1.6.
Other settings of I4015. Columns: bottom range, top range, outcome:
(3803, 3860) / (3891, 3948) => 1.11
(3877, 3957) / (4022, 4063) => 1.61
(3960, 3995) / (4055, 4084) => 1.43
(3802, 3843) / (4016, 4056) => 2.01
